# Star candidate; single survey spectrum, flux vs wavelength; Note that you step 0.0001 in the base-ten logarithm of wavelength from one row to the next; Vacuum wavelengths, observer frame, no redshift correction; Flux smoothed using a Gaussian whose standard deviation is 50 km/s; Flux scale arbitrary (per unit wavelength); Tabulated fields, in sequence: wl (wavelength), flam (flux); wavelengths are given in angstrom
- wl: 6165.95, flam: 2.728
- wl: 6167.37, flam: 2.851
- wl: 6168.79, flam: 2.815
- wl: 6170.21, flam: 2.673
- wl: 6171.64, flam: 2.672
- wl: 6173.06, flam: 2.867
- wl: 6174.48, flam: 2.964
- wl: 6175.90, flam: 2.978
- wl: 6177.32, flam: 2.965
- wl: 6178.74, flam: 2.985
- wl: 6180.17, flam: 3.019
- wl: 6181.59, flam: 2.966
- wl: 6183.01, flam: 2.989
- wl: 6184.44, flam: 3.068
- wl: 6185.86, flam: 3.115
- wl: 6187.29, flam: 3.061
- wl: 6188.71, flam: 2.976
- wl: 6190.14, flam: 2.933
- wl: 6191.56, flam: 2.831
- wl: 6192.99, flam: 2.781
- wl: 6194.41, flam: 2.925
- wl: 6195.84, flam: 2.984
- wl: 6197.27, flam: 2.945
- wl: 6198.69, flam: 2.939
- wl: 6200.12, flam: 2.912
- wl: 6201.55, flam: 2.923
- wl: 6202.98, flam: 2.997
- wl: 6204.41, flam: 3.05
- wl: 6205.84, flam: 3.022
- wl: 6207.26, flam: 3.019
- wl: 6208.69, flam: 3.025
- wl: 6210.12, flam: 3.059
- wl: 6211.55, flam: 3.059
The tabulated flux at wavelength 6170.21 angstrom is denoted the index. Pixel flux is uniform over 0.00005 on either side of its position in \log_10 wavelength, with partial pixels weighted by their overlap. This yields 2.673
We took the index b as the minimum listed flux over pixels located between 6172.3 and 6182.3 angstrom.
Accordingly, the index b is 2.867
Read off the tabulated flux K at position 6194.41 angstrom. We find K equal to 2.925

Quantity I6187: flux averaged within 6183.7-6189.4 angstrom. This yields 3.05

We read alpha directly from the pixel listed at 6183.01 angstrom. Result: 2.989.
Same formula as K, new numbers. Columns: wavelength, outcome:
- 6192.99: 2.781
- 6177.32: 2.965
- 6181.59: 2.966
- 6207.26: 3.019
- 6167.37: 2.851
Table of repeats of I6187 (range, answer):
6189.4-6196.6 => 2.89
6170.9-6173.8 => 2.76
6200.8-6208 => 3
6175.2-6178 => 2.97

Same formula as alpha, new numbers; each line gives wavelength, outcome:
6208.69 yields 3.025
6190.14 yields 2.933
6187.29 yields 3.061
